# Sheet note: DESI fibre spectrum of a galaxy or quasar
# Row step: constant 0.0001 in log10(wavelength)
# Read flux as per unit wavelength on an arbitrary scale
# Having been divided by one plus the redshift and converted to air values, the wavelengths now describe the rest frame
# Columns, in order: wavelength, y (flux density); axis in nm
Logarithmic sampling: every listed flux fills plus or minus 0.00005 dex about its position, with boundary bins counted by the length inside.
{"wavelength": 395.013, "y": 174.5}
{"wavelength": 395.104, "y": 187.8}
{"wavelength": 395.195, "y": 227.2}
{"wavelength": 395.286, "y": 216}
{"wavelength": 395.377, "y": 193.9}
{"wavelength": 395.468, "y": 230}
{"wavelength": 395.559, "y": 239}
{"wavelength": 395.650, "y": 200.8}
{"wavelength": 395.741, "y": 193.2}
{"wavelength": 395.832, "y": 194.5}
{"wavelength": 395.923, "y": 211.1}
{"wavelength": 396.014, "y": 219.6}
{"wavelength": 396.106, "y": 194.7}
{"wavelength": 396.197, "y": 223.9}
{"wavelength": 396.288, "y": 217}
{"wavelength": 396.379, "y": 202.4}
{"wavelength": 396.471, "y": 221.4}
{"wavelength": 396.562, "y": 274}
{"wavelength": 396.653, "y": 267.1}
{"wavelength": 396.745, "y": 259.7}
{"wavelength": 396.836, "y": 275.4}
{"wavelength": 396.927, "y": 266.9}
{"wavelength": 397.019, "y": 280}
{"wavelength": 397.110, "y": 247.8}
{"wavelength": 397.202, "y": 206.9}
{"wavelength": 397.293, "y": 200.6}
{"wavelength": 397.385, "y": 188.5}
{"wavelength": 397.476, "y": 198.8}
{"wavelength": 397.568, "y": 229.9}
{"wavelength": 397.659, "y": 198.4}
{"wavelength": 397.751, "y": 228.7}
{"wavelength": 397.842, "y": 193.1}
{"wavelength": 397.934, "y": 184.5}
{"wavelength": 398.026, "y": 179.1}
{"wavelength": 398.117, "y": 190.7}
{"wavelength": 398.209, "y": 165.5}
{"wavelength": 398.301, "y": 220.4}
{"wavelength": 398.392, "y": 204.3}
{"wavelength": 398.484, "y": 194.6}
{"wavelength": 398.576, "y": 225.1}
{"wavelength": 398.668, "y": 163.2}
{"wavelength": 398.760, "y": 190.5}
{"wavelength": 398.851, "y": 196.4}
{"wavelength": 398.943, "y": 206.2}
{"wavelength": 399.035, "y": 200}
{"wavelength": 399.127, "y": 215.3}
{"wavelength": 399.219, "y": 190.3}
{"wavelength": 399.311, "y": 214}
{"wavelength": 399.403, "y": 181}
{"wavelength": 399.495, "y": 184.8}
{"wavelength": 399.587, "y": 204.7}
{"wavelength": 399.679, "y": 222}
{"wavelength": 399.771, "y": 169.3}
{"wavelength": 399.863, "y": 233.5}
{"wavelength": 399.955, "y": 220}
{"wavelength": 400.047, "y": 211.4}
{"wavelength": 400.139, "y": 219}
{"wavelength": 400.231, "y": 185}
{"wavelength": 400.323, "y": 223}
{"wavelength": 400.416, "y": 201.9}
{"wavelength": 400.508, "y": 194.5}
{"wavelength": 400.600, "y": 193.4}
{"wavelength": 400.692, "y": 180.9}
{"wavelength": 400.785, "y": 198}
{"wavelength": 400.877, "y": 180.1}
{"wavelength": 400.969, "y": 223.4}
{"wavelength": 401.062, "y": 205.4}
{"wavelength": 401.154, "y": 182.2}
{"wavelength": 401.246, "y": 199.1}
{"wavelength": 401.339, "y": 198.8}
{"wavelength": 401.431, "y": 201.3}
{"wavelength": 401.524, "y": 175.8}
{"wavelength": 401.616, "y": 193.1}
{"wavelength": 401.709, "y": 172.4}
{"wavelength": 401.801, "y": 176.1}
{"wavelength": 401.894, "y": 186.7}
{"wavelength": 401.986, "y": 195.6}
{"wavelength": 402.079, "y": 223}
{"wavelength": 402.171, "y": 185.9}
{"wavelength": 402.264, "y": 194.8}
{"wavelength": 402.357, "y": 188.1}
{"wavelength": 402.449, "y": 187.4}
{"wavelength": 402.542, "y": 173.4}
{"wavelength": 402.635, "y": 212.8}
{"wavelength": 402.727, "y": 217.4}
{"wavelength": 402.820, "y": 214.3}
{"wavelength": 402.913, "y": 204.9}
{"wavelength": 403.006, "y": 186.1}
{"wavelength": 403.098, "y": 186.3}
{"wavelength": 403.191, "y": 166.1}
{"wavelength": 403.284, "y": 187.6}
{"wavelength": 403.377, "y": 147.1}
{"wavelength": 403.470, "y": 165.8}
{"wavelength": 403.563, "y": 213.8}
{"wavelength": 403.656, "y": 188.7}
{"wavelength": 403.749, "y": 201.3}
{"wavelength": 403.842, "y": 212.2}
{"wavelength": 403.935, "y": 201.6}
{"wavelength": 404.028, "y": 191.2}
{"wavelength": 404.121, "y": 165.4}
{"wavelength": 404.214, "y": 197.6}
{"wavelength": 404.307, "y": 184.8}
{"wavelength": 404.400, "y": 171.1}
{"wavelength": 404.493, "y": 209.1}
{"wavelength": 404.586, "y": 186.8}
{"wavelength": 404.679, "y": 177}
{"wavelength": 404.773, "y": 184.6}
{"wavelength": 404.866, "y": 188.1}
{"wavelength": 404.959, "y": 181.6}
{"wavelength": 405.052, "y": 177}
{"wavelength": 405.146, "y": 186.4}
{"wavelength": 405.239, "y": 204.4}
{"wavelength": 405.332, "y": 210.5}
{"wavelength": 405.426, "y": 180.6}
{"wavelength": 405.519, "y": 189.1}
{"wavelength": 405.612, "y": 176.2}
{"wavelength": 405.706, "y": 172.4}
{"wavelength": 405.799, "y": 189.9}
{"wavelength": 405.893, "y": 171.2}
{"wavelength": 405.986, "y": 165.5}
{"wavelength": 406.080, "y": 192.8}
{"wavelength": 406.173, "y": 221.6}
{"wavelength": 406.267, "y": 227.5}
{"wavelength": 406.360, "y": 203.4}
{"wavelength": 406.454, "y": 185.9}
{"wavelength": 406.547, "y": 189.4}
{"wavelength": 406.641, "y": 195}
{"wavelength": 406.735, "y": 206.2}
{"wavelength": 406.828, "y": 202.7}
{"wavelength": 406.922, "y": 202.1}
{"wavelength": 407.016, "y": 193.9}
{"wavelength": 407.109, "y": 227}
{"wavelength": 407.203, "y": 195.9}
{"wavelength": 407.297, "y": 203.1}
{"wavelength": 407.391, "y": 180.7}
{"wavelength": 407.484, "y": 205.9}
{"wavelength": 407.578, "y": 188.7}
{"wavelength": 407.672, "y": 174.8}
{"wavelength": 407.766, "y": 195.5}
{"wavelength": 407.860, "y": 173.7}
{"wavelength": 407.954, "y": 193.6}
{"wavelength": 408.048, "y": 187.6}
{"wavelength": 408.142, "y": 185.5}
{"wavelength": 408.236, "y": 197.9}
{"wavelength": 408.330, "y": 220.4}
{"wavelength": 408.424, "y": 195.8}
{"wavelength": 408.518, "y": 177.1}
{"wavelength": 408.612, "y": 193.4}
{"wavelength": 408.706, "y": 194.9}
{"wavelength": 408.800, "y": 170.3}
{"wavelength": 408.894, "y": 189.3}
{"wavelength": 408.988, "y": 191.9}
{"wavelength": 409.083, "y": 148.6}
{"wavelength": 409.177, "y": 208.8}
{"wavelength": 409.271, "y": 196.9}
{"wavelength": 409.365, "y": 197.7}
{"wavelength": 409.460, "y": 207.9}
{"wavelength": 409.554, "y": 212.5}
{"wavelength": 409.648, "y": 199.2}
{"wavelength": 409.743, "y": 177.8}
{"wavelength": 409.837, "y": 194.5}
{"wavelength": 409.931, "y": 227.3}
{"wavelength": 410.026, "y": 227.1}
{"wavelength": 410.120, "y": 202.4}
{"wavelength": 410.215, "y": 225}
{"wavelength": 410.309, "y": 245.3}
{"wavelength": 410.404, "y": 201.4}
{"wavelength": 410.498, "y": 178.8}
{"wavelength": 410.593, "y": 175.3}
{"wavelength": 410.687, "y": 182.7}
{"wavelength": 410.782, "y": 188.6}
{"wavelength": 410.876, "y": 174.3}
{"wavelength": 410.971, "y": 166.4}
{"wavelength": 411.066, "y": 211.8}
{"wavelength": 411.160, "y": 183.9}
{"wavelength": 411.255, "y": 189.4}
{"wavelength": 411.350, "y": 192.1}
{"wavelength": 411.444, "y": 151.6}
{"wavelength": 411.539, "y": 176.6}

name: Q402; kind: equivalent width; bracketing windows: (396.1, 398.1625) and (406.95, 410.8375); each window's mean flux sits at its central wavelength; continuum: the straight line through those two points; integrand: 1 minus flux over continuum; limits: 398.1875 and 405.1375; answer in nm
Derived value 0.609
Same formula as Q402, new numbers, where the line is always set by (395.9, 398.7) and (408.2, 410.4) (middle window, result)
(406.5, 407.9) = 0.05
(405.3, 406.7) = 0.09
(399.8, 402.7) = 0.20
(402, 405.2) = 0.28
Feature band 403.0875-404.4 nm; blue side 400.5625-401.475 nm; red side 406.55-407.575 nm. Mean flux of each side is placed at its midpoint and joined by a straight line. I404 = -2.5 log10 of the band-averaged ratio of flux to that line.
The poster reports 0.07 mag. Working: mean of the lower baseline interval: 196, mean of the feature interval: 186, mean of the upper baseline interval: 200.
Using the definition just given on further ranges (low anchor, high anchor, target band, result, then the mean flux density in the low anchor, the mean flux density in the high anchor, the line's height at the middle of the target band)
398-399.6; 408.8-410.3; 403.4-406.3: 0.052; 196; 201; 199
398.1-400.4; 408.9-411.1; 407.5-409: 0.046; 201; 197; 198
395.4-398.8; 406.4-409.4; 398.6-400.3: 0.050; 216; 193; 211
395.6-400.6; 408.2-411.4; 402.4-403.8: 0.077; 211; 195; 204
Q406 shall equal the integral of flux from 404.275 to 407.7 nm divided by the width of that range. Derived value 192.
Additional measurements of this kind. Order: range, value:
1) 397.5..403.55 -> 196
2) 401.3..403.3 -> 192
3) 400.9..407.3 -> 192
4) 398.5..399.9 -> 199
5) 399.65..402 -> 198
